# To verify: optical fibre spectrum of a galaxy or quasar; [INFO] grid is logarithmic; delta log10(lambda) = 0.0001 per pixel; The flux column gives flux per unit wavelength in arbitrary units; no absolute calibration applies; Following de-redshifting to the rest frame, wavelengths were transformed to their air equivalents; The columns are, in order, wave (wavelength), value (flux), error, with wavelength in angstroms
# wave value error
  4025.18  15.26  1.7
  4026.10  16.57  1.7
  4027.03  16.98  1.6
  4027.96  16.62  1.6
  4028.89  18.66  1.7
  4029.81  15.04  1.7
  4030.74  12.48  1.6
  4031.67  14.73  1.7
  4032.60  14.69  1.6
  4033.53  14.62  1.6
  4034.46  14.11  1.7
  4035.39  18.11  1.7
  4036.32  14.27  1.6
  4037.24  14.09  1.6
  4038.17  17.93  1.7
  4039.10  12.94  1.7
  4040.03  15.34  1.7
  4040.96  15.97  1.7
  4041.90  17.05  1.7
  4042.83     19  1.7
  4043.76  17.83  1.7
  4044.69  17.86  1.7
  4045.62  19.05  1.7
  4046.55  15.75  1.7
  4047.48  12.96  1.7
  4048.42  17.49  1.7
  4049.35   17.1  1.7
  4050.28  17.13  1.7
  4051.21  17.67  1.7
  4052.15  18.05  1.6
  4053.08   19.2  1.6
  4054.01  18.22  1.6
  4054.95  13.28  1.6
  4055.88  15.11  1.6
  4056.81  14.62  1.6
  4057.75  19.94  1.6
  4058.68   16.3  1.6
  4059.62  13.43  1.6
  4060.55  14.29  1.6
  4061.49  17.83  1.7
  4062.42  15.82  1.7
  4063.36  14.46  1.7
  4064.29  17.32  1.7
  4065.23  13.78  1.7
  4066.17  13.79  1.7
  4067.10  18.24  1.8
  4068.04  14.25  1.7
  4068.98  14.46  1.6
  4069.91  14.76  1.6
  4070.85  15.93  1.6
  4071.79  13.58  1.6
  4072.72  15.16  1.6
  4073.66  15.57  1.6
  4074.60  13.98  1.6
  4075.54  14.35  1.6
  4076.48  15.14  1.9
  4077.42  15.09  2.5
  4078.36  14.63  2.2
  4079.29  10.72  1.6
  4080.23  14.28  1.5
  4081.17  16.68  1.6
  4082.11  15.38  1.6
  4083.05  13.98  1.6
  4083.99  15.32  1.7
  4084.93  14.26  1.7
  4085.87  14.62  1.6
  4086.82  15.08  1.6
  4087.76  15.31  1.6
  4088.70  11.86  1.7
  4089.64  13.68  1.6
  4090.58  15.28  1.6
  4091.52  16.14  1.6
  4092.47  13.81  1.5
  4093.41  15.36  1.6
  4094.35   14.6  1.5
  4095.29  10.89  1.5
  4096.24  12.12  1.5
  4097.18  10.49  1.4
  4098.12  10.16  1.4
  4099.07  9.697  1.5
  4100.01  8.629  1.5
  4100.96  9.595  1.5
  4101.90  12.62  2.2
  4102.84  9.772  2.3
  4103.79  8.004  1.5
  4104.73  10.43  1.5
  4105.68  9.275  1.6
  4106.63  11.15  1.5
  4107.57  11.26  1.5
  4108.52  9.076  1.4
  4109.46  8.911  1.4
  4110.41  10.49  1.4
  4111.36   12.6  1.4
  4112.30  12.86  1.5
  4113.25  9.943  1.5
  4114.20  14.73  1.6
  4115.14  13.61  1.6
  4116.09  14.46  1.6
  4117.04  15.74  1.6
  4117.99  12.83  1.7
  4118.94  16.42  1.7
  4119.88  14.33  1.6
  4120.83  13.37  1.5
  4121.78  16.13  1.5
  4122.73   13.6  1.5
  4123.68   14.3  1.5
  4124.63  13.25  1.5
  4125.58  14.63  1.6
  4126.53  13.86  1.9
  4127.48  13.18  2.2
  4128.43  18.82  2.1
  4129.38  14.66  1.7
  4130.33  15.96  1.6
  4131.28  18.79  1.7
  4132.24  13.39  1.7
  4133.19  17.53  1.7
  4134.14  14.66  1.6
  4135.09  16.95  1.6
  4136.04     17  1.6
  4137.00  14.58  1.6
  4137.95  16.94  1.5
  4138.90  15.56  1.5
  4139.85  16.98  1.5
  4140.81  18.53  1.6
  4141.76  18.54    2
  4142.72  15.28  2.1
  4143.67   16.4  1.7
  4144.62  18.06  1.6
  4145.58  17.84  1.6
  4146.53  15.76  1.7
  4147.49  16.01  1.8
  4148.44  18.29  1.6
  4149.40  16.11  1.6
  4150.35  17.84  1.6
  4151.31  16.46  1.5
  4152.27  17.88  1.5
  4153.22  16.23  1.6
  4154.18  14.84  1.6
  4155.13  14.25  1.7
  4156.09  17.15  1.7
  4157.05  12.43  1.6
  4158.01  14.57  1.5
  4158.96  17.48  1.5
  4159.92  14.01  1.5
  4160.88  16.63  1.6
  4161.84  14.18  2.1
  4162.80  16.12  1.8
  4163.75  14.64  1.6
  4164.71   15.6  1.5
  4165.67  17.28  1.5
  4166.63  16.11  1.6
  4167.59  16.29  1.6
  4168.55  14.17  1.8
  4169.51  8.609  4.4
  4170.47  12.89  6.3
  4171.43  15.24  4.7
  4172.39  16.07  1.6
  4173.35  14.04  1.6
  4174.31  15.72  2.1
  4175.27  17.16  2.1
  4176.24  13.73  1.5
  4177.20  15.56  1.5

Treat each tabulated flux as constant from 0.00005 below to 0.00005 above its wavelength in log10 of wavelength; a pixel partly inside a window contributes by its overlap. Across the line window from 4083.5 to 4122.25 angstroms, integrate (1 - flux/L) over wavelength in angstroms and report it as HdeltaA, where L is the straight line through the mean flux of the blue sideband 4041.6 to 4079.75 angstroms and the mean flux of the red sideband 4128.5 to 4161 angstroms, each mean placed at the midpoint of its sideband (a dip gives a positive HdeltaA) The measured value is 8.5 angstroms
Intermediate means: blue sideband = 15.9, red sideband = 16.3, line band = 12.6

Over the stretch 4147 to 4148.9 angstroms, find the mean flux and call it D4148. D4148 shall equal 17.1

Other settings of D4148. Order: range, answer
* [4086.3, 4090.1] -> 14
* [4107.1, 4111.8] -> 10.4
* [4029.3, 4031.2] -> 13.9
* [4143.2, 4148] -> 16.8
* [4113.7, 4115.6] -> 14.2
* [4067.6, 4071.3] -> 14.9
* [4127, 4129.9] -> 15.6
